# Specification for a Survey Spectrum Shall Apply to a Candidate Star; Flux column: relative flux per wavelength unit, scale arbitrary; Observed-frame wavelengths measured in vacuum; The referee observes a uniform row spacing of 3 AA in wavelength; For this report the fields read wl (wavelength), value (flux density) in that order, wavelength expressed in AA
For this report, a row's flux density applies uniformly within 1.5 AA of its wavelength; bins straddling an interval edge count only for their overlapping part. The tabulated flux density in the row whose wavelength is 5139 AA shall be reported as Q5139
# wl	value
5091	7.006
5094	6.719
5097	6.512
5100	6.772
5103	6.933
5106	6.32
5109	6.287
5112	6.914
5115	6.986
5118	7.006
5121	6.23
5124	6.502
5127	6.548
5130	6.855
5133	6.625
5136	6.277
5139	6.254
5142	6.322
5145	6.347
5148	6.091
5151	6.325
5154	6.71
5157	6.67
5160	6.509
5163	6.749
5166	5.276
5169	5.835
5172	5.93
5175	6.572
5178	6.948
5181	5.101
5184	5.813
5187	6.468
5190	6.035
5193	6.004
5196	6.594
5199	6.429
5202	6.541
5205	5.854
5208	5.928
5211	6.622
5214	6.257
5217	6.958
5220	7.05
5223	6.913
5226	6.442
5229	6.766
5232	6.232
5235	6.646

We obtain 6.254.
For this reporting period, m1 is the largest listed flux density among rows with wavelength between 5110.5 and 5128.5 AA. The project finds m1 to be 7.006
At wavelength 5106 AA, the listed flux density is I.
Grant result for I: 6.32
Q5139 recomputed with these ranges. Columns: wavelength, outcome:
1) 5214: 6.257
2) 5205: 5.854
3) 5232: 6.232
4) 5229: 6.766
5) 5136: 6.277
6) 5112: 6.914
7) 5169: 5.835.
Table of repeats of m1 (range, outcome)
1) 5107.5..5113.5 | 6.914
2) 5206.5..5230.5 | 7.05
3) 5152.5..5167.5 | 6.749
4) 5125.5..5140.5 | 6.855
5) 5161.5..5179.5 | 6.948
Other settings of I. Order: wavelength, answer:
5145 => 6.347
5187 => 6.468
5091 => 7.006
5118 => 7.006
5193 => 6.004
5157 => 6.67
